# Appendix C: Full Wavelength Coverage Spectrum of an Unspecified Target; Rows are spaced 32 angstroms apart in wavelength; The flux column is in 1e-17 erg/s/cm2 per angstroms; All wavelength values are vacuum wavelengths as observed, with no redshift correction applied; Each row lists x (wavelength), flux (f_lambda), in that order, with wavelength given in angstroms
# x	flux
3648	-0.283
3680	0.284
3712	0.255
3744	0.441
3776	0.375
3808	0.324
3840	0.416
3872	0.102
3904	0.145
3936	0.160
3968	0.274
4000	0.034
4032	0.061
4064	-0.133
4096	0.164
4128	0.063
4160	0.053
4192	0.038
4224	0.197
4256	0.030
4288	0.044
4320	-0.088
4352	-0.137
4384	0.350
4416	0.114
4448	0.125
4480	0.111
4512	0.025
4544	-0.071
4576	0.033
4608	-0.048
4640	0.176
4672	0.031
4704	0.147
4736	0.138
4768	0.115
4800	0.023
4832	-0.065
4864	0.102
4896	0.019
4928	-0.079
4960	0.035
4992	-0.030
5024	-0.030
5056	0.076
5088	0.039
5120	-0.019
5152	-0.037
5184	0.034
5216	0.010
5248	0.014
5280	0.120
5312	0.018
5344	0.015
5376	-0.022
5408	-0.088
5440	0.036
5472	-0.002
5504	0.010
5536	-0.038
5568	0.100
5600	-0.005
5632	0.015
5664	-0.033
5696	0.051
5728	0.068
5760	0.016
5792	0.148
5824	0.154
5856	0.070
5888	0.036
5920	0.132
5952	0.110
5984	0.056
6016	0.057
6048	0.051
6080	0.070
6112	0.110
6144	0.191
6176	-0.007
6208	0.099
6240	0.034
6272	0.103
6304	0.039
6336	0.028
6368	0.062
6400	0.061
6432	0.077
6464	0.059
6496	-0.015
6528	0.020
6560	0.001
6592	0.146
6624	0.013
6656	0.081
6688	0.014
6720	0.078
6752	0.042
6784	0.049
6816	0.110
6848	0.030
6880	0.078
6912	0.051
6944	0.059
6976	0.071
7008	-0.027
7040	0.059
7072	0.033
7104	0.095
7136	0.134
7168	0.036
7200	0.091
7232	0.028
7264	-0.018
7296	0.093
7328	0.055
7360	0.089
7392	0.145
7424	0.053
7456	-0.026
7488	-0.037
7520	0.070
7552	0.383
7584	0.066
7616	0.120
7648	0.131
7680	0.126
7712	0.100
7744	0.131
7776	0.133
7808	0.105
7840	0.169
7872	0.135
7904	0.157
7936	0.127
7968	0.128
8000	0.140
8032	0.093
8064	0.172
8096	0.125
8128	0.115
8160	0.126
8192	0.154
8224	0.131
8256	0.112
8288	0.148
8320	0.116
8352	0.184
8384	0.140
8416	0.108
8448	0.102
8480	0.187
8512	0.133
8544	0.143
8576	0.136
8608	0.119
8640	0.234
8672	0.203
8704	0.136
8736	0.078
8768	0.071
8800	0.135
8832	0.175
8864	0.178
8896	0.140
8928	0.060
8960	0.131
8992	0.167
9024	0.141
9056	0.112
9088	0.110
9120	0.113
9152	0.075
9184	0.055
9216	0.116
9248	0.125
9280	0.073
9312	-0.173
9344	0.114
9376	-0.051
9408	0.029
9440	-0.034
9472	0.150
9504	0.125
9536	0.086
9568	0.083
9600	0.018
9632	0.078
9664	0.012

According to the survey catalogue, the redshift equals 1.023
